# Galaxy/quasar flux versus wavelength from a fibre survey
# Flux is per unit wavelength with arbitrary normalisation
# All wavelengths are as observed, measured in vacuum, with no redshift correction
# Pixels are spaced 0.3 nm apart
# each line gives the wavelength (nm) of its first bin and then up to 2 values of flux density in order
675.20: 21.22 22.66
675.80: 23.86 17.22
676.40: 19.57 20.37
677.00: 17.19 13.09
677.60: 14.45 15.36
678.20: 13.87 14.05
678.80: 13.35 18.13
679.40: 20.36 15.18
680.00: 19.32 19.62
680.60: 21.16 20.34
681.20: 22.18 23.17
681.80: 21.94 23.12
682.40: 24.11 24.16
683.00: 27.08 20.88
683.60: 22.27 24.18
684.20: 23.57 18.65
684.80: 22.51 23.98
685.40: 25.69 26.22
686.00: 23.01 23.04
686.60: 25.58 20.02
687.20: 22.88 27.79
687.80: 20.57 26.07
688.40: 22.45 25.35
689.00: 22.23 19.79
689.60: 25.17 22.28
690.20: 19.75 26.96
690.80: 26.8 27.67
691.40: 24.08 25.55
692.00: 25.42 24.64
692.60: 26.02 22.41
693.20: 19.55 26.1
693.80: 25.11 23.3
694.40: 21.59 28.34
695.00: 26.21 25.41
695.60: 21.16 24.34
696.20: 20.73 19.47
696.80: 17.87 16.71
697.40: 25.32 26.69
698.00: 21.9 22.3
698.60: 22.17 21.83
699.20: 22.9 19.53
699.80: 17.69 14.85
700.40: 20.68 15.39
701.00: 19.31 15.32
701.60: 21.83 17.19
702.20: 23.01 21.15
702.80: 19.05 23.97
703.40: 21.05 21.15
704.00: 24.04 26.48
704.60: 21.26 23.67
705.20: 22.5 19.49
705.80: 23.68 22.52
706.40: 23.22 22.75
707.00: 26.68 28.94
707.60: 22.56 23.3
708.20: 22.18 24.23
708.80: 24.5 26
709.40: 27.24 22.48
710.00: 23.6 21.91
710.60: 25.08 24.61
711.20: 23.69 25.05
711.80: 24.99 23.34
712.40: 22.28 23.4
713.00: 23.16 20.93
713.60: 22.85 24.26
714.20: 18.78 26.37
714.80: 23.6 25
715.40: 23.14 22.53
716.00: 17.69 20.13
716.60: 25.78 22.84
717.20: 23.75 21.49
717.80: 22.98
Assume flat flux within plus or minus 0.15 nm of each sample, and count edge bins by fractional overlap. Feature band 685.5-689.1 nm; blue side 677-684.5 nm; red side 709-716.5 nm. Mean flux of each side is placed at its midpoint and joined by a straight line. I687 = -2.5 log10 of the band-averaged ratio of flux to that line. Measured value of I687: -0.17 mag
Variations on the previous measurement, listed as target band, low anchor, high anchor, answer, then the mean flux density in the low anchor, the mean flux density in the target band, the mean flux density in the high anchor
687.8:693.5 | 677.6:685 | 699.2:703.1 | -0.21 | 20.3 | 24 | 19.1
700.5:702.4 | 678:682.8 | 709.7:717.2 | 0.16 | 19.5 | 18.8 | 23.1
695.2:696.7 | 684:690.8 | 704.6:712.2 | 0.08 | 23.4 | 22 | 23.9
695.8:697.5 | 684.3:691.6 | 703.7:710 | 0.16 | 23.7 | 20.5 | 23.8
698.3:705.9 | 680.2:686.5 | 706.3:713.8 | 0.14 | 22.9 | 20.8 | 24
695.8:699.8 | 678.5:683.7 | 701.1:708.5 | 0.02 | 20.8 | 21.5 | 22.4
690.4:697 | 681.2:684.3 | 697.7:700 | -0.09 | 23.4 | 24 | 21.4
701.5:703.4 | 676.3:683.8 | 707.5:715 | 0.07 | 19.4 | 21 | 23.6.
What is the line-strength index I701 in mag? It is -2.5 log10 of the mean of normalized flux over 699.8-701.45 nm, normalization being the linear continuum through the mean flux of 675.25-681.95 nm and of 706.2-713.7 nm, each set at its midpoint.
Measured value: 0.29 mag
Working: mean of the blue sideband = 18.5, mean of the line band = 17.2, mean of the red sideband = 24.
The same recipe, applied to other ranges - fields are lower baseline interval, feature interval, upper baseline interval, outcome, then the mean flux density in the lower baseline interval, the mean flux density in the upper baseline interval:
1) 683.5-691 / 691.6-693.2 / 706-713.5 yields -0.031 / 23.5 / 23.9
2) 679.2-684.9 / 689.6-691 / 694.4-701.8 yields -0.132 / 21.7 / 21.1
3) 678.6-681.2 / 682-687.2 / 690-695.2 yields -0.129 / 18.6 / 24.7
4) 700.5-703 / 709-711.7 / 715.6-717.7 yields -0.172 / 19.2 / 22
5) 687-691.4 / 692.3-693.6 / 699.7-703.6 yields -0.047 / 23.9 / 19.3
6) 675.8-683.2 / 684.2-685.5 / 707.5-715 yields -0.139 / 19.2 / 23.6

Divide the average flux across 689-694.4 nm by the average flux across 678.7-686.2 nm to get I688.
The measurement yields 1.10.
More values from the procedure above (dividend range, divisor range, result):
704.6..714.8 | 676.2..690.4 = 1.11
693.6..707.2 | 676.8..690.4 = 1.03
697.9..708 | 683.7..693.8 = 0.90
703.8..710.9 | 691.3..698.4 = 1.02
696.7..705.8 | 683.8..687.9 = 0.89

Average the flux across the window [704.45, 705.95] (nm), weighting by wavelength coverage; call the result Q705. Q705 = 22.1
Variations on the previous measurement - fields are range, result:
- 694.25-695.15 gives 25.4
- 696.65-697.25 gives 17.3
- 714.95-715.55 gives 24.1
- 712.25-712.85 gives 22.8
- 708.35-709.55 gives 25.5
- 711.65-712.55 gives 23.5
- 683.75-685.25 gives 22.6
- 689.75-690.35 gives 21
